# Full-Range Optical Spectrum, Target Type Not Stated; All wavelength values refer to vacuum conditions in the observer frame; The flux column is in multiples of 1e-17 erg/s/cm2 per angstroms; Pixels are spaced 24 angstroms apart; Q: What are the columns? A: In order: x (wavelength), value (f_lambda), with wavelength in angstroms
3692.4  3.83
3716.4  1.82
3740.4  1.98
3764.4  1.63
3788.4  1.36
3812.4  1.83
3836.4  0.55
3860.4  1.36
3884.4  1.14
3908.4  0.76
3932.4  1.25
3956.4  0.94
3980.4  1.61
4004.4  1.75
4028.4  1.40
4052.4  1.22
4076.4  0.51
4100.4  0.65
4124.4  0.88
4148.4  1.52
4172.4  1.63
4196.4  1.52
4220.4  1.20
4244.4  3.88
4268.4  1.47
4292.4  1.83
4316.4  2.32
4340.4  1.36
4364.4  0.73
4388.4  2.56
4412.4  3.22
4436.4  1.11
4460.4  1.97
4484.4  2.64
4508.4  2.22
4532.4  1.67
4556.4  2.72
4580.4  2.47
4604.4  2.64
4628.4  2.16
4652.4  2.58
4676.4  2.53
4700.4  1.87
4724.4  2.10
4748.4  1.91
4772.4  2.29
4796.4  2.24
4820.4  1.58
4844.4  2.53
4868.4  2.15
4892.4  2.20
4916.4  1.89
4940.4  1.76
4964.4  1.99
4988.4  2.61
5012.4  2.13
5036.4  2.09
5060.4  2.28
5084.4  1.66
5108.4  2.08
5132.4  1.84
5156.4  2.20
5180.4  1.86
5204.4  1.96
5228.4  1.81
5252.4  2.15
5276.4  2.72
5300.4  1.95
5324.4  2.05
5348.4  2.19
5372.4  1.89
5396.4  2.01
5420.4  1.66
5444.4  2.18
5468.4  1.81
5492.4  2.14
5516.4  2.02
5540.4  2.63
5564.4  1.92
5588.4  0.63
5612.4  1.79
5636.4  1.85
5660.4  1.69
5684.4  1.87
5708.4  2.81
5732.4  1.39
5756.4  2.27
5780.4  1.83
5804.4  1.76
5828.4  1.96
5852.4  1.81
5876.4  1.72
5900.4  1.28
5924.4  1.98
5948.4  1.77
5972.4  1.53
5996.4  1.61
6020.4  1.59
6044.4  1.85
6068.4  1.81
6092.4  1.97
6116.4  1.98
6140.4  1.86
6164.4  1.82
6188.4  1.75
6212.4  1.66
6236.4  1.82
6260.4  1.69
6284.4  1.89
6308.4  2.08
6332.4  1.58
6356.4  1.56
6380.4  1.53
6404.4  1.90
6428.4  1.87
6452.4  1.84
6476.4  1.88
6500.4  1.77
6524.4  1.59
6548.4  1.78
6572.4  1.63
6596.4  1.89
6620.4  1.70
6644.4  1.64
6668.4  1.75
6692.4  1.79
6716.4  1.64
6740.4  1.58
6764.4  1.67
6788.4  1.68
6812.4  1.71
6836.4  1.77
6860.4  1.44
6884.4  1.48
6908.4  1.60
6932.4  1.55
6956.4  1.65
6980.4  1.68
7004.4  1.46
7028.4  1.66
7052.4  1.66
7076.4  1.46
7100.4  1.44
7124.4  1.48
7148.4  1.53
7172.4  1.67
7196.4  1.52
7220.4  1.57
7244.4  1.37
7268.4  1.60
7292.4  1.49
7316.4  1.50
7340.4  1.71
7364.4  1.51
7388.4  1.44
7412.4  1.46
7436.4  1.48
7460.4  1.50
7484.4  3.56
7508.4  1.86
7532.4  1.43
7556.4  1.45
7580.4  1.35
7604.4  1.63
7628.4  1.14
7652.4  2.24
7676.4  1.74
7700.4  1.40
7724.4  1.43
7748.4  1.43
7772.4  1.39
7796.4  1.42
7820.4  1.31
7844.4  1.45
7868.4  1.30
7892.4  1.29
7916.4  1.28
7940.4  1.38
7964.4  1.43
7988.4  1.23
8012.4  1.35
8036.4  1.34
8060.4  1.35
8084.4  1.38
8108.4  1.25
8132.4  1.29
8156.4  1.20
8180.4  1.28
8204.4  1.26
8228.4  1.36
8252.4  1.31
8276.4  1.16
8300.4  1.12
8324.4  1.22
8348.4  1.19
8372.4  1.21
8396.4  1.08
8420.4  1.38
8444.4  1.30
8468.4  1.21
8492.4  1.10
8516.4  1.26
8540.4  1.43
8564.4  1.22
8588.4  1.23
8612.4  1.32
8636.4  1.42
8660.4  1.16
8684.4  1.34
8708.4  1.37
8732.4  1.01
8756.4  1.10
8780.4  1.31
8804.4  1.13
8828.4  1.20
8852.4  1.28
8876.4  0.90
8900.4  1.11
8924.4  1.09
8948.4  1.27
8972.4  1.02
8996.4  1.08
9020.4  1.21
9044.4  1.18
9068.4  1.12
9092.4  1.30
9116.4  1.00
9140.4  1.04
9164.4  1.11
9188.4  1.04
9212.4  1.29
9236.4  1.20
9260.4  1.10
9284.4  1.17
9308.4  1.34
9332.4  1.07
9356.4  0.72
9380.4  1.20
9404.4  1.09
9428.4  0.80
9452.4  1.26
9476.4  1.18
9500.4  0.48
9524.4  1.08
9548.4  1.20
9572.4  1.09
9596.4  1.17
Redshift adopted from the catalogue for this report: 0.14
